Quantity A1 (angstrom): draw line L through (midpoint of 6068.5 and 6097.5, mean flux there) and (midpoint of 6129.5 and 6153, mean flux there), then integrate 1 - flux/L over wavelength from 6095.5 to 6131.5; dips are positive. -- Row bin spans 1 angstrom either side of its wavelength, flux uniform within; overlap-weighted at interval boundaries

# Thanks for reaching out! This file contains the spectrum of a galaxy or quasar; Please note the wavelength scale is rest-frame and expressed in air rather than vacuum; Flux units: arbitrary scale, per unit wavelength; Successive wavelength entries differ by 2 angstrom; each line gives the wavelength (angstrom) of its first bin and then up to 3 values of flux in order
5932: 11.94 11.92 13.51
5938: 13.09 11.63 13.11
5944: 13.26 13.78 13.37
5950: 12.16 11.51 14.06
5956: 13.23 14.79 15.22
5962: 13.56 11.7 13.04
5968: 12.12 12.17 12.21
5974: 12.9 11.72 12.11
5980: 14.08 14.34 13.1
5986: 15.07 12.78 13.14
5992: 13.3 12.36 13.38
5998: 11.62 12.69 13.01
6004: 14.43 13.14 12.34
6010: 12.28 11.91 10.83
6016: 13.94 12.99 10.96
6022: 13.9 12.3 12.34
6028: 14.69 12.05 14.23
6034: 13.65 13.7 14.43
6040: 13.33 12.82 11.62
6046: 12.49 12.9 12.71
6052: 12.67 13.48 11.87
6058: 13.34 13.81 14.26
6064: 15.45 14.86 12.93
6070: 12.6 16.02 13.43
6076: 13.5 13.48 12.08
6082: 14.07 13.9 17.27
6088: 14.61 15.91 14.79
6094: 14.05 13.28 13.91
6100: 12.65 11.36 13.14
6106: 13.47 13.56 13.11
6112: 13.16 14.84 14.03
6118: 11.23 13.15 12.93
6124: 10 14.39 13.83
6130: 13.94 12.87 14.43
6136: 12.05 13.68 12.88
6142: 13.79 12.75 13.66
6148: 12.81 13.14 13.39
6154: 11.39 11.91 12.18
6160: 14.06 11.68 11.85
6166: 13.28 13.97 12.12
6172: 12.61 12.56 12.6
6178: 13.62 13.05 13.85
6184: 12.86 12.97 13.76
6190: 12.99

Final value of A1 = 1.57 angstrom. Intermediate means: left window 14.2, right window 13.3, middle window 13.1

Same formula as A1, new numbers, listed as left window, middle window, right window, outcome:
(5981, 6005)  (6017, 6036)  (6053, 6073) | 0.7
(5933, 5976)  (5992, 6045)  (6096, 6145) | 0.5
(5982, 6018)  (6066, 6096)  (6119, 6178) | -2.9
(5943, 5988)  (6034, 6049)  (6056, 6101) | 0.7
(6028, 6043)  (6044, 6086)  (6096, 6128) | -0.6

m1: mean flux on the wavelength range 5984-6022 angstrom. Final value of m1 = 12.8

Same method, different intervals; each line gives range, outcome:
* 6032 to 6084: 13.4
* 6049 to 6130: 13.6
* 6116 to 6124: 12.3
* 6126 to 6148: 13.4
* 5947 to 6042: 13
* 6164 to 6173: 12.9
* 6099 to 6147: 13.1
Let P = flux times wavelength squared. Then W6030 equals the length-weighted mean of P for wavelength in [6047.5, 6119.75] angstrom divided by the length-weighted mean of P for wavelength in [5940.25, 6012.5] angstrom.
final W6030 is 1.09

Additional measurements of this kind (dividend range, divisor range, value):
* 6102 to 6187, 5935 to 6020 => 1.06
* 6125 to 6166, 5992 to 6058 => 1.05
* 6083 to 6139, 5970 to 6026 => 1.10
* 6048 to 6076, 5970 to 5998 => 1.07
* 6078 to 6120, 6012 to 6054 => 1.08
